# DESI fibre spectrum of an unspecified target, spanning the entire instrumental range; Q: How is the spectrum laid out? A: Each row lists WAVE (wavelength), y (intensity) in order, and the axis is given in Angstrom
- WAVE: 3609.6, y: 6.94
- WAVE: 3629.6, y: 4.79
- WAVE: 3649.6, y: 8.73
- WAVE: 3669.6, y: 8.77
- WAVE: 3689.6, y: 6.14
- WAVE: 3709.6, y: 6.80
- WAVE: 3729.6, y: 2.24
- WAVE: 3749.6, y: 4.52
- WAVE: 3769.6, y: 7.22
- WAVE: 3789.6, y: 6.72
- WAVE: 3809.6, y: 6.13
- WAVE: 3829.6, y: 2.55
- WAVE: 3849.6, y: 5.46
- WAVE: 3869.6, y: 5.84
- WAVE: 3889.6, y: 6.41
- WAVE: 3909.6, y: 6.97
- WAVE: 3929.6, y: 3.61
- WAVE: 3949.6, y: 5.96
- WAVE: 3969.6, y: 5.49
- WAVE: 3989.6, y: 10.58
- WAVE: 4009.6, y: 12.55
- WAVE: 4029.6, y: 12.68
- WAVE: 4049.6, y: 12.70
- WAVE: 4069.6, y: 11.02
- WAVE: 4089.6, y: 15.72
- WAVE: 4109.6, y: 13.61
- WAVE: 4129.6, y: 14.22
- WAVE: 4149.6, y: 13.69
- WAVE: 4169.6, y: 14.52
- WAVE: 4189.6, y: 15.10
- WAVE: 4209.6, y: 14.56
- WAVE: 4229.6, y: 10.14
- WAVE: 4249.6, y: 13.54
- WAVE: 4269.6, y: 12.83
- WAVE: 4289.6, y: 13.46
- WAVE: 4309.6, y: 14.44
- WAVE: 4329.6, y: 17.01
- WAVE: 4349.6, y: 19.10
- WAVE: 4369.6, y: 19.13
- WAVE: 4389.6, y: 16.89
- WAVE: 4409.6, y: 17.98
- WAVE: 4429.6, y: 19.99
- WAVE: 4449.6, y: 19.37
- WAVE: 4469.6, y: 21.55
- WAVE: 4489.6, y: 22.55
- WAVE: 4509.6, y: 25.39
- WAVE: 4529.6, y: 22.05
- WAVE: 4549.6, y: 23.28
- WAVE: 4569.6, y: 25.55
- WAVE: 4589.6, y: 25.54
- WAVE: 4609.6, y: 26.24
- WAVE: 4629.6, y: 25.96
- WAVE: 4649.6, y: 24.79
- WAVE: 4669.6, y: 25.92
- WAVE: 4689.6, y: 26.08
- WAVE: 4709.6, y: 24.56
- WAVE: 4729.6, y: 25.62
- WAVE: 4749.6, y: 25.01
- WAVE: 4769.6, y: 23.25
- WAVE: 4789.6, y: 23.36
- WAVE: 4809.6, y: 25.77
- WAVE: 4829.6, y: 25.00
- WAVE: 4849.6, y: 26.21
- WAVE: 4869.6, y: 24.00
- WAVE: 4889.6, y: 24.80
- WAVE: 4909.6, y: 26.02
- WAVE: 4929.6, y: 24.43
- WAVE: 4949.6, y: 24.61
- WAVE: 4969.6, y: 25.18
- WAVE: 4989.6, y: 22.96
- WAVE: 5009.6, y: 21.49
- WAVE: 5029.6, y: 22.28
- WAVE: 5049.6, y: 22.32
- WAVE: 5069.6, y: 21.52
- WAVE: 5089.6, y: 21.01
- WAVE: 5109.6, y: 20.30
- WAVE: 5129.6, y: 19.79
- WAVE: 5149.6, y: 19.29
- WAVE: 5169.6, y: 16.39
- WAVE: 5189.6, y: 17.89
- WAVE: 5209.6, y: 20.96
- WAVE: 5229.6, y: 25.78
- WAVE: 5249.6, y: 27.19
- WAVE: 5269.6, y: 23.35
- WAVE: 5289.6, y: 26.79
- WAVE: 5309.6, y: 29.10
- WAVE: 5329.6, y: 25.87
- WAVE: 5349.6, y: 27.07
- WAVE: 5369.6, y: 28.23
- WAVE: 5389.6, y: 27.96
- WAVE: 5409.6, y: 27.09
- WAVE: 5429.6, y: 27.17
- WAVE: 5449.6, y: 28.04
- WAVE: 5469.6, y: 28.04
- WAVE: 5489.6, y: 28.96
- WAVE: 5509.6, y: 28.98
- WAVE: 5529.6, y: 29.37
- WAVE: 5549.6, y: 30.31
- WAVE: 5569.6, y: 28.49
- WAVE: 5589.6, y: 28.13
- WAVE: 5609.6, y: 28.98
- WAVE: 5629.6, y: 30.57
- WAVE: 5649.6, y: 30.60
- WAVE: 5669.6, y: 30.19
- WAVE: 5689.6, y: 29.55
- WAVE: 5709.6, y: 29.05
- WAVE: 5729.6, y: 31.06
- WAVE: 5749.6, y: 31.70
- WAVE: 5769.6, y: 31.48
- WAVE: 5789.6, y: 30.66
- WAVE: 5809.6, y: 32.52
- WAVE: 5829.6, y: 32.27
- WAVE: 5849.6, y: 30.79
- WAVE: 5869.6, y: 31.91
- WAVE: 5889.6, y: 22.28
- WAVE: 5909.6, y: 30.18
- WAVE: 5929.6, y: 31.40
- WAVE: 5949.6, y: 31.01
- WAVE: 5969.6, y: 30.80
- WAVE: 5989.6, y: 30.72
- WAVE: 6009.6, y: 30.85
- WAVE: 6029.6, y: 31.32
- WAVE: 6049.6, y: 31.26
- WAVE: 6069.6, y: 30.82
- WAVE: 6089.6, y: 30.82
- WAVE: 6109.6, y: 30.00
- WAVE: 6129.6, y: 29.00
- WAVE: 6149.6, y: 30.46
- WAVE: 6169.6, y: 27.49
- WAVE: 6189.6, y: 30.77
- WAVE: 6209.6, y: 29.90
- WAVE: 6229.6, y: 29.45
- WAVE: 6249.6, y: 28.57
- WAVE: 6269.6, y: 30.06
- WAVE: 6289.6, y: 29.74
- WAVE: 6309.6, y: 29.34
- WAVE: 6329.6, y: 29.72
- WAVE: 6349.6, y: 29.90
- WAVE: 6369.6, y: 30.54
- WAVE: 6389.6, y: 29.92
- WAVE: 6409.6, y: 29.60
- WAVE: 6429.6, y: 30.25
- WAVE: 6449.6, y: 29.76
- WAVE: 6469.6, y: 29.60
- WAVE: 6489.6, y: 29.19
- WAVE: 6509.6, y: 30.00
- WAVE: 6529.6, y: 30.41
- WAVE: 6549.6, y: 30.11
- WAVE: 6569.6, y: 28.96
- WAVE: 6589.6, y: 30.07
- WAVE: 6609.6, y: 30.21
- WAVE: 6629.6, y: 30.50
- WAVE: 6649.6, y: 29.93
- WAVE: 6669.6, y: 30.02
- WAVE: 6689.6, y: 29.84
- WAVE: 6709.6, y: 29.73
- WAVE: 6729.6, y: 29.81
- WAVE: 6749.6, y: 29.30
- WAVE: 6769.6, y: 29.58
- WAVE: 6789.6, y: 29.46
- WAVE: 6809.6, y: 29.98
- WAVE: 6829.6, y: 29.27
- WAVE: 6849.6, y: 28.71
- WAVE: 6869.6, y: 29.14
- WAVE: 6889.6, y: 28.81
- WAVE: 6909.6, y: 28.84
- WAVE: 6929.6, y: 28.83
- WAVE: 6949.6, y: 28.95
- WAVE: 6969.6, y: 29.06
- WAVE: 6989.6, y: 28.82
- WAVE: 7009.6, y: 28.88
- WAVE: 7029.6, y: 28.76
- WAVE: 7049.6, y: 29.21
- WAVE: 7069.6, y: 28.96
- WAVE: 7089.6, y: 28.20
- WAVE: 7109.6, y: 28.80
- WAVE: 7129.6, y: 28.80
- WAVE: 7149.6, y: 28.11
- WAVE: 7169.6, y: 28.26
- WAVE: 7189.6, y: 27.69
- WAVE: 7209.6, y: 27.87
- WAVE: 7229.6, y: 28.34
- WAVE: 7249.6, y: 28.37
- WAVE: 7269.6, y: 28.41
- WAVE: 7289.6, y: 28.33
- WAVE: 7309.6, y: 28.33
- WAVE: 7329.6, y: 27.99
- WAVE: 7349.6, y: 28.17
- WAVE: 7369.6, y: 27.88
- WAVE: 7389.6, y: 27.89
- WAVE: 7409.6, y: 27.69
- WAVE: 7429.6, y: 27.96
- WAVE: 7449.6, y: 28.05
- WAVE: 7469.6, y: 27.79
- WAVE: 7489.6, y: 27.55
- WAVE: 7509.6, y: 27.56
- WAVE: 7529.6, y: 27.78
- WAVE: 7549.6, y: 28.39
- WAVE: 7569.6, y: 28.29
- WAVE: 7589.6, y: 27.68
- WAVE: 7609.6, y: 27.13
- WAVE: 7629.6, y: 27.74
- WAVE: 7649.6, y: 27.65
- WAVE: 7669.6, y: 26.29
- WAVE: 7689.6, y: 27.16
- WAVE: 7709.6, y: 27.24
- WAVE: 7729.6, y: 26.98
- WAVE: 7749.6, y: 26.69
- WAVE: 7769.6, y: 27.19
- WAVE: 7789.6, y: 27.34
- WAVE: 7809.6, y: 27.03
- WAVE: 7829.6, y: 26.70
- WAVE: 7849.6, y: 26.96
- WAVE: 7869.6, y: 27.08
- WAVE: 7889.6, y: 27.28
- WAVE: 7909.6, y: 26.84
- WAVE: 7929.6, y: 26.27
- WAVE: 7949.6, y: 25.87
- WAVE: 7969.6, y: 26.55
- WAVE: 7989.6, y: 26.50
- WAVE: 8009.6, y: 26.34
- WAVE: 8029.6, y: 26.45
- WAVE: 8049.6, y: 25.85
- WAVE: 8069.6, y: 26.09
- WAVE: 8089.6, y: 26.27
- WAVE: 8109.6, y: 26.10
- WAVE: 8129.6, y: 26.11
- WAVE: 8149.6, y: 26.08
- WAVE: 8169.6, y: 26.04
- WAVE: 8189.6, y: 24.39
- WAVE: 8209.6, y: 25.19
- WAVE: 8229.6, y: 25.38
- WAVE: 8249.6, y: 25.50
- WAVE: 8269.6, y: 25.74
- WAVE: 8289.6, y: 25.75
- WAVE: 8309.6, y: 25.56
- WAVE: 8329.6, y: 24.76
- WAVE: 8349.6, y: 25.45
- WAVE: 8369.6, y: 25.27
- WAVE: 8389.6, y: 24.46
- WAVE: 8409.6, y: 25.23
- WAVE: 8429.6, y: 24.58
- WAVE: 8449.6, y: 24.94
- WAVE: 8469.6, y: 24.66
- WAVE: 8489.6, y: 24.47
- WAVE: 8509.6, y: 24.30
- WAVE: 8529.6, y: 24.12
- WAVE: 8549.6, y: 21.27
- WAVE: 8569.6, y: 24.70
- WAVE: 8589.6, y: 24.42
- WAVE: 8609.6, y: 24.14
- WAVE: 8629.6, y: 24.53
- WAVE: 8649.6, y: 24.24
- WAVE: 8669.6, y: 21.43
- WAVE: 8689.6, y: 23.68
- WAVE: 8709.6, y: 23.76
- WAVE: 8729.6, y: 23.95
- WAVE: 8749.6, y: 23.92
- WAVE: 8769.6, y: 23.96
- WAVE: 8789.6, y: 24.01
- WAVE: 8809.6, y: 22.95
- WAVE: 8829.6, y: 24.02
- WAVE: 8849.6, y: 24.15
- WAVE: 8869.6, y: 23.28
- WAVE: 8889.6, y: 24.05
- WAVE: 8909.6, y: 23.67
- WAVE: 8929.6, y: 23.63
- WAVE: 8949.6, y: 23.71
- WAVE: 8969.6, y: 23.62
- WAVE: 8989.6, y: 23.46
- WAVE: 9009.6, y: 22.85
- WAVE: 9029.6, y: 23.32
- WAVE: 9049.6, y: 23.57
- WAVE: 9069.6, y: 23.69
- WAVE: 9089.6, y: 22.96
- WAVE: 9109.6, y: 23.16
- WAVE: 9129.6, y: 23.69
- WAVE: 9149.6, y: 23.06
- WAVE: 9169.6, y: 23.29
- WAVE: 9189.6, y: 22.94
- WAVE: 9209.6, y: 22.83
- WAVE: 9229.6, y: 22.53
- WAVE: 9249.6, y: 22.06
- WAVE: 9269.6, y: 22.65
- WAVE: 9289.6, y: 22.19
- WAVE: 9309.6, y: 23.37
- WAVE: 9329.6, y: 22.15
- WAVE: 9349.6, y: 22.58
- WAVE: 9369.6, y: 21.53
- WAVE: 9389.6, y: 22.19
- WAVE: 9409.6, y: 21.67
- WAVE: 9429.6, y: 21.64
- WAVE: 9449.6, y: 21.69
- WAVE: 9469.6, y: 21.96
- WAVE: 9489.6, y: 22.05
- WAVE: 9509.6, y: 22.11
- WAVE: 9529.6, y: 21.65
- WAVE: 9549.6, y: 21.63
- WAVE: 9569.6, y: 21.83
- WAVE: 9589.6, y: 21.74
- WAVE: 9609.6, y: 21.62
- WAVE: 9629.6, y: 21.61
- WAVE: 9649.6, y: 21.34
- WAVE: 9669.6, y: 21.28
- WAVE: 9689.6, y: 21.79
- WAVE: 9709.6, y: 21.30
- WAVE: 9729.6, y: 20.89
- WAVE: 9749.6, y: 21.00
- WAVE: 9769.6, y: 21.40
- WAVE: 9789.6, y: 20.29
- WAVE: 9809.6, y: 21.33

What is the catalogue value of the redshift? 0.000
